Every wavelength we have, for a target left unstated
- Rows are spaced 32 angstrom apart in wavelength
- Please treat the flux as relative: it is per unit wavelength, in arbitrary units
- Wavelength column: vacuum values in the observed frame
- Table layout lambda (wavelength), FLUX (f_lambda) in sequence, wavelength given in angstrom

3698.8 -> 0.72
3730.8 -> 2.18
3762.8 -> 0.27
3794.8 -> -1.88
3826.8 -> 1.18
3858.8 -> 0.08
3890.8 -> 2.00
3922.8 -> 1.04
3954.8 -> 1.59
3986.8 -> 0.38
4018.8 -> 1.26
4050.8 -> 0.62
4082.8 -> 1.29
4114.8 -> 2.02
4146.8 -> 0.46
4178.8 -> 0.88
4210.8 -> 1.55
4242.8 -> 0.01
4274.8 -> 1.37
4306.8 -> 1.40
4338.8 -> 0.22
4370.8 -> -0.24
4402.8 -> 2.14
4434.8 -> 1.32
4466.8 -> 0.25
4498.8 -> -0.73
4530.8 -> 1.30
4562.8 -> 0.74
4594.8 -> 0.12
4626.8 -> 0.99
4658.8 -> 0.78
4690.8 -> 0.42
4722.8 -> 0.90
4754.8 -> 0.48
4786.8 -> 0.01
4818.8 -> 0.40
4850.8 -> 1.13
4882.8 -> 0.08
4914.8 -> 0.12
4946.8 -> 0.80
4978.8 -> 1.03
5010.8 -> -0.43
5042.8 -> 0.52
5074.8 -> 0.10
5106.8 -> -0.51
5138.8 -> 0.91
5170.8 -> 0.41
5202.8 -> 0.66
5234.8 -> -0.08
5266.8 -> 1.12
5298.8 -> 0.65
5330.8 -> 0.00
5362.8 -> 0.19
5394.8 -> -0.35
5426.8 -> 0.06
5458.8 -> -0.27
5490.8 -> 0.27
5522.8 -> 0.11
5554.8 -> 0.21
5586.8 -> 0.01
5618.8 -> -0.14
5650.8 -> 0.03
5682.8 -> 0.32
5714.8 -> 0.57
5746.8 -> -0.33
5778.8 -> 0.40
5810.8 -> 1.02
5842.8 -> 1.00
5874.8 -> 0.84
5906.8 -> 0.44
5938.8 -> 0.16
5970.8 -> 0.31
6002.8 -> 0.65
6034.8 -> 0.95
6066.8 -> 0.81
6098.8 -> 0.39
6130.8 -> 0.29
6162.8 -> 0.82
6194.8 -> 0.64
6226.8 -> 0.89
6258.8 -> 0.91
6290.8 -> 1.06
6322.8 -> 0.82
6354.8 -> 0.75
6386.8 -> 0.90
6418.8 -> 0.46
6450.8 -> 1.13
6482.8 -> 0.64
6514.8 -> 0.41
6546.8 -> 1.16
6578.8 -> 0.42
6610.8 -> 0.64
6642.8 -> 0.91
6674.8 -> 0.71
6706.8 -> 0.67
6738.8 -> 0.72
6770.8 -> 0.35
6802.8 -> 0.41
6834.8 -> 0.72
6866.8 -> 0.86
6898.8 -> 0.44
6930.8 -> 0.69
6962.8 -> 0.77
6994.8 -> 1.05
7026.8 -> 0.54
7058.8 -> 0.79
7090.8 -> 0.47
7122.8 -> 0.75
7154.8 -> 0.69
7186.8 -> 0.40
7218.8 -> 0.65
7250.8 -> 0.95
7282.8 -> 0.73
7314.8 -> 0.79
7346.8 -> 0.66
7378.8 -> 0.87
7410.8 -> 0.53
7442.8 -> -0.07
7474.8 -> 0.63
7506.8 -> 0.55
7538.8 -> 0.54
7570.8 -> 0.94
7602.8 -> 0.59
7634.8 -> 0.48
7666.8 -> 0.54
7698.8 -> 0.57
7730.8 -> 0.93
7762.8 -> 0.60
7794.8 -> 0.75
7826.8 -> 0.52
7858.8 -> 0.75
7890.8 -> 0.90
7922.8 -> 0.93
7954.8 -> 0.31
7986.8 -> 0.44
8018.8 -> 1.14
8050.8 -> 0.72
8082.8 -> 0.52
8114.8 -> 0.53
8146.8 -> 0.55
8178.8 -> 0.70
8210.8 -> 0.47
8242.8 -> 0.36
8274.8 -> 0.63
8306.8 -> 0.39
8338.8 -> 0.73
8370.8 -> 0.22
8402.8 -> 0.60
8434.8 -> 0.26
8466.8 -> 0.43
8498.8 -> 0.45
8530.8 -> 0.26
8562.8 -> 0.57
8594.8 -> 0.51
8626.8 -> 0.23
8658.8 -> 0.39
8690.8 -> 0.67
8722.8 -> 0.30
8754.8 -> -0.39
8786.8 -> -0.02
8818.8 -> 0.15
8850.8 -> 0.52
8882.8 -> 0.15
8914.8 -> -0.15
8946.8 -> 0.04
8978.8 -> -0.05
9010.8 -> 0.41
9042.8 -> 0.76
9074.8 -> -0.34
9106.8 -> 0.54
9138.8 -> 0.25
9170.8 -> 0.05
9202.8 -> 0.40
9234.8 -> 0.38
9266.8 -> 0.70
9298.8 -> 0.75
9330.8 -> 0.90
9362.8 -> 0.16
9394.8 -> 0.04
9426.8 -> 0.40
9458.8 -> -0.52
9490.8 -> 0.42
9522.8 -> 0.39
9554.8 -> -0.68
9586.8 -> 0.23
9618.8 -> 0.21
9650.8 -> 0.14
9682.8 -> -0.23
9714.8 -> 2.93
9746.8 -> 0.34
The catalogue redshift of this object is 1.607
